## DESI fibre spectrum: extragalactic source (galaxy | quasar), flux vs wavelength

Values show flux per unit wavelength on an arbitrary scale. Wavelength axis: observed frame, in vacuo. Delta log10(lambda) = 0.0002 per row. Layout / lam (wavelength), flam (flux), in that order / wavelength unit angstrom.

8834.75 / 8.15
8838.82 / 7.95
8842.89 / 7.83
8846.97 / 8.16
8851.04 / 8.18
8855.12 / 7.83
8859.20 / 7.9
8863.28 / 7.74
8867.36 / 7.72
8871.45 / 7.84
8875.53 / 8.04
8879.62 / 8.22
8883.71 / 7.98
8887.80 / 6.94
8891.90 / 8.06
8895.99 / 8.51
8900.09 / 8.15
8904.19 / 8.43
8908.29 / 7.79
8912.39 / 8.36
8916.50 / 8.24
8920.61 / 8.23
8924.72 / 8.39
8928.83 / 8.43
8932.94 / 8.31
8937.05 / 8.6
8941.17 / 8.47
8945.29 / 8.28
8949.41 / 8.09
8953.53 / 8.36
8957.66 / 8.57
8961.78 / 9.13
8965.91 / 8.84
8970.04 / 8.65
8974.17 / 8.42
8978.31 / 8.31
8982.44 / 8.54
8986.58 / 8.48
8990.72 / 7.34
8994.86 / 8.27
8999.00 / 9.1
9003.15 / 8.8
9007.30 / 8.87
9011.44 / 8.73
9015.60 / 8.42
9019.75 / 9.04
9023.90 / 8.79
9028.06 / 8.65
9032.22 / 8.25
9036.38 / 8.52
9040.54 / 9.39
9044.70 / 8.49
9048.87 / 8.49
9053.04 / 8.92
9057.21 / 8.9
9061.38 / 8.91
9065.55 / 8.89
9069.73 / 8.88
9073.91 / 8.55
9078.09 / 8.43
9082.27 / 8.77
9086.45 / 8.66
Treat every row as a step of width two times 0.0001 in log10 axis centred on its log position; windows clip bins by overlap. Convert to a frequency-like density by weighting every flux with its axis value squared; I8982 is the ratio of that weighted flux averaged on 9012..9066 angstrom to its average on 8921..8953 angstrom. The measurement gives 1.07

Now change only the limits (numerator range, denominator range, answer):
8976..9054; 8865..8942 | 1.08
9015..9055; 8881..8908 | 1.12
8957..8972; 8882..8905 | 1.12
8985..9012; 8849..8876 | 1.11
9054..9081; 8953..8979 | 1.04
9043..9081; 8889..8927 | 1.10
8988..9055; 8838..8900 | 1.13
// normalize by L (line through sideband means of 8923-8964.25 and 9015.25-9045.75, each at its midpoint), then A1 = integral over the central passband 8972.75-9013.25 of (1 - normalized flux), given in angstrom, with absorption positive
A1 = 0.6 angstrom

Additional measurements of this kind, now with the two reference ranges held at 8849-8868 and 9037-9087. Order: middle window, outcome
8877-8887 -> 0.0 angstrom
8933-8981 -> -1.1 angstrom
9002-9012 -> -0.3 angstrom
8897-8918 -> -0.3 angstrom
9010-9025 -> -0.3 angstrom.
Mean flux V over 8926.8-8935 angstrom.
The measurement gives 8.38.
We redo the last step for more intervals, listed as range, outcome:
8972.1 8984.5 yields 8.42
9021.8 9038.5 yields 8.56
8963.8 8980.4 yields 8.56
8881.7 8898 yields 7.87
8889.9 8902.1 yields 8.24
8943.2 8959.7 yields 8.32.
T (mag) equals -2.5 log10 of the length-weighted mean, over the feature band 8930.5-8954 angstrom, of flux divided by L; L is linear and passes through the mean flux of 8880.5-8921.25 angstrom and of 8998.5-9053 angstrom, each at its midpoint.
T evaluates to -0.01 mag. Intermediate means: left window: 8.07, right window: 8.73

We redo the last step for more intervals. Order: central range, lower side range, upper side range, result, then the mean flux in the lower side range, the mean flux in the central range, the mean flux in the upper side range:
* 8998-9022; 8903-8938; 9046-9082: -0.030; 8.3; 8.81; 8.74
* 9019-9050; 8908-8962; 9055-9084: -0.004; 8.37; 8.7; 8.76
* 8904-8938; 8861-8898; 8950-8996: -0.021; 7.89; 8.29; 8.44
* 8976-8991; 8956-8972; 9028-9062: 0.066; 8.81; 8.27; 8.72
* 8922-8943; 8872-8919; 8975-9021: -0.027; 8.06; 8.43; 8.52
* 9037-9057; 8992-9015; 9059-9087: -0.012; 8.68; 8.81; 8.73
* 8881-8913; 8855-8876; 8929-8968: 0.010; 7.83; 8.02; 8.51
